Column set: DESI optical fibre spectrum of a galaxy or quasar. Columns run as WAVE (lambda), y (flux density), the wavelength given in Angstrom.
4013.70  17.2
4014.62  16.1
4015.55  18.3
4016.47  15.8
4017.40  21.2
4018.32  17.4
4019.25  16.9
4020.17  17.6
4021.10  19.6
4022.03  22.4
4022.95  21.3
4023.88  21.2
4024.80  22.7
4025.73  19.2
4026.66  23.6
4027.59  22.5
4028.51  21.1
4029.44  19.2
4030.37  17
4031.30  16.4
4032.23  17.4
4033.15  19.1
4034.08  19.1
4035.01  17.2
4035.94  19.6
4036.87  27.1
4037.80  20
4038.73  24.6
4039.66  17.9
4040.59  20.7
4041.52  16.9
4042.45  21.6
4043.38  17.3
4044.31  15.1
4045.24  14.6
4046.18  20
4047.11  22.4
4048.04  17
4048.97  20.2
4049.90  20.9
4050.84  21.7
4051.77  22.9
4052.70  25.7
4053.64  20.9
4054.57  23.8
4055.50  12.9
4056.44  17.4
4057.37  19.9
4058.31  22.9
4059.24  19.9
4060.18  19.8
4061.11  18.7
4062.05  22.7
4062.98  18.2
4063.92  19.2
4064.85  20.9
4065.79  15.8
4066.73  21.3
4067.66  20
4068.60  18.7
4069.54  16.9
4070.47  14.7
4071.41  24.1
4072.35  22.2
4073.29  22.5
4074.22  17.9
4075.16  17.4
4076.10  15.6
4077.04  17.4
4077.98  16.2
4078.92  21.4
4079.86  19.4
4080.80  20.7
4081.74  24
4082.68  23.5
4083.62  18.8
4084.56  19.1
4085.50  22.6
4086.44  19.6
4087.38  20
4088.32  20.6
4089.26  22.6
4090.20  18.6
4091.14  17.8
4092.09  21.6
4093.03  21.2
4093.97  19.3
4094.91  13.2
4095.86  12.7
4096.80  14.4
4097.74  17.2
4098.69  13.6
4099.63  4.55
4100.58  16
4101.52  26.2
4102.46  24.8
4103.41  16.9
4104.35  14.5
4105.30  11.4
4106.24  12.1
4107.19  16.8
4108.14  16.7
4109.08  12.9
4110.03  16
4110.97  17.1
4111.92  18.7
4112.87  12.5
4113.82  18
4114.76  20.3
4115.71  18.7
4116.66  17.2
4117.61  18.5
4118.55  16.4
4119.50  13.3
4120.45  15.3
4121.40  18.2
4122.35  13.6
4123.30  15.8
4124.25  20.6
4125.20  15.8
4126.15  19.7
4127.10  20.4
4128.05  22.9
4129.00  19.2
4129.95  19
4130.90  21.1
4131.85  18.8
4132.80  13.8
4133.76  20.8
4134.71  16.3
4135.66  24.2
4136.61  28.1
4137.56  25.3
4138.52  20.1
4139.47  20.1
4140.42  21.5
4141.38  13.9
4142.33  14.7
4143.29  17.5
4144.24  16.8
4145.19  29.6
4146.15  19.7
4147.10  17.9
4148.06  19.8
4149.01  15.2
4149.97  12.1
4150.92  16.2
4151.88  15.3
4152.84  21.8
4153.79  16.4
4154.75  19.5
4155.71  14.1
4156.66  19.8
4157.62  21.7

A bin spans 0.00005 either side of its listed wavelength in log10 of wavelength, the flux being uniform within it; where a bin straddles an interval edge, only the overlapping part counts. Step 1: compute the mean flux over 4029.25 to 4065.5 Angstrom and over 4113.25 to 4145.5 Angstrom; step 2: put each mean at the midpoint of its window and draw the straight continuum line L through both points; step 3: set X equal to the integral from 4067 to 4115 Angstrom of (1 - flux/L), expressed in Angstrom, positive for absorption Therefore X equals 3.1 Angstrom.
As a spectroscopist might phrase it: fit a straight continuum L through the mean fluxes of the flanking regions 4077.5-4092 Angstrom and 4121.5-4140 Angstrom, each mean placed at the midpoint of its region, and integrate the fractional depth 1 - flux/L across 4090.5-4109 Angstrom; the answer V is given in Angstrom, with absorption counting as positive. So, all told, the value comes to 3.5 Angstrom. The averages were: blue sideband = 20.4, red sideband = 19.7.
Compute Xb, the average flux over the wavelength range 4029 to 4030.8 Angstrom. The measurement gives 18.1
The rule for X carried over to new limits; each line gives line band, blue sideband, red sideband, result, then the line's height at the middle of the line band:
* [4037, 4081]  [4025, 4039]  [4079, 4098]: 0.5 Angstrom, 19.8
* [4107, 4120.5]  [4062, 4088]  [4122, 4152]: 1.9 Angstrom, 19.2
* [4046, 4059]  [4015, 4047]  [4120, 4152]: -0.9 Angstrom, 19.3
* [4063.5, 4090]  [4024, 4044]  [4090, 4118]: -2.7 Angstrom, 17.9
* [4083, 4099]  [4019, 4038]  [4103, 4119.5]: -1.3 Angstrom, 17.1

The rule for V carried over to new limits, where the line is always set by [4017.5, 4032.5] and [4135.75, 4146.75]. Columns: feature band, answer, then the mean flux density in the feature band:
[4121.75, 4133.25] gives 1.3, 18.4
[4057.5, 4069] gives 0.1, 19.8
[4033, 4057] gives 0.1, 19.9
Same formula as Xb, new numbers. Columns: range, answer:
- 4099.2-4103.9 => 17.8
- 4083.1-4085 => 19.1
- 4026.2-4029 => 22.4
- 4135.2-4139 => 24.4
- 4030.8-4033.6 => 17.7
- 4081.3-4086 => 21.6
